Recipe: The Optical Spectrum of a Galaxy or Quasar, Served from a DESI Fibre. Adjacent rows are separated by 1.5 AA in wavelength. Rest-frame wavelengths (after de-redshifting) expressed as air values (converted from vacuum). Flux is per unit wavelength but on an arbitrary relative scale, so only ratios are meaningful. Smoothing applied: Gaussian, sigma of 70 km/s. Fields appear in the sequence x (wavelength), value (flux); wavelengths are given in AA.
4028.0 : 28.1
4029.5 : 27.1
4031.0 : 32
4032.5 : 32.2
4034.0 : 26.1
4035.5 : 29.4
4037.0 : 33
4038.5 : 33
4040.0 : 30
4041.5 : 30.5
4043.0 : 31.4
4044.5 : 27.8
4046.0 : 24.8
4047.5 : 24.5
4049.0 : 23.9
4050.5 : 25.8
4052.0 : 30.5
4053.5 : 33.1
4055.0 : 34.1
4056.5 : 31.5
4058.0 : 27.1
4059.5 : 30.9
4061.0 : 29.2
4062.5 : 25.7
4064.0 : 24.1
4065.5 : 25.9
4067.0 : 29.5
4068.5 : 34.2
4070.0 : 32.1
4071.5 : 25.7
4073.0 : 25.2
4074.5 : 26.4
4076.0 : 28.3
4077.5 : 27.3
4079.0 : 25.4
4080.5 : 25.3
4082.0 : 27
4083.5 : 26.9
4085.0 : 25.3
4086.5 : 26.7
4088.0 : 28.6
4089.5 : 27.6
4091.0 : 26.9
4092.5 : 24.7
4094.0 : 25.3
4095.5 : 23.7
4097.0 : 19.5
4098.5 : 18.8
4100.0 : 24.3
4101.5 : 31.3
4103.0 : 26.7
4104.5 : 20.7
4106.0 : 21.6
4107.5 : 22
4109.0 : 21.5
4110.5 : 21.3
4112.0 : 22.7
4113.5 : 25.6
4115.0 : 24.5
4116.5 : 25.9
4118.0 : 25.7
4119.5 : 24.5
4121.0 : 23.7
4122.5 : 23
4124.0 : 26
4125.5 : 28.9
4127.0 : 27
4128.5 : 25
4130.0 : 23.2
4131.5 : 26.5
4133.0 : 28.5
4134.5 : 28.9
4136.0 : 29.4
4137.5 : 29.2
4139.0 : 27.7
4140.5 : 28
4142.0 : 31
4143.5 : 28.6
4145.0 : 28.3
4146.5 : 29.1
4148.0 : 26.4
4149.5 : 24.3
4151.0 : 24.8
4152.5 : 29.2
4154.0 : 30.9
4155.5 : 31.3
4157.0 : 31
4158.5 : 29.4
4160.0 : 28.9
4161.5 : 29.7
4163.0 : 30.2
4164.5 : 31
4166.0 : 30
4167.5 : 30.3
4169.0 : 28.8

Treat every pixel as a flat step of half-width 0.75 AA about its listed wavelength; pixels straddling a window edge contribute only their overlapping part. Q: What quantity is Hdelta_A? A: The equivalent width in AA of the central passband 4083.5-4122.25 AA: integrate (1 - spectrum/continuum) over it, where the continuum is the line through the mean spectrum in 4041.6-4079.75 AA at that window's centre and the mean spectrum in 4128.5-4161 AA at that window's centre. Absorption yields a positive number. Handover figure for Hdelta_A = 5.3 AA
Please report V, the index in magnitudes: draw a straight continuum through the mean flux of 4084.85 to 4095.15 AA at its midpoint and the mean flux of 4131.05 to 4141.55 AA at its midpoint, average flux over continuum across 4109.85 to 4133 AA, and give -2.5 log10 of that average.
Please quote 0.11 mag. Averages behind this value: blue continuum 26.4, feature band 25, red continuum 28.4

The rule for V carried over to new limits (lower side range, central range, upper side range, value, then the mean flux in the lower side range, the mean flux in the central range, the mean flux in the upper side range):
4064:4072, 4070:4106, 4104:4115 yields 0.010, 29.1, 25.6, 22.4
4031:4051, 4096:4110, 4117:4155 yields 0.206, 28.8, 22.9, 27.1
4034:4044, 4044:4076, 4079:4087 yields 0.012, 30.7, 28.2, 26.1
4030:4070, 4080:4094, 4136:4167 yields 0.104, 29.3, 26.5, 29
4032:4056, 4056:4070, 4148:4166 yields 0.019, 29.4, 28.8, 29.1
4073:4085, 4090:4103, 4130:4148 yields 0.106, 26.5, 24.5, 28.3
